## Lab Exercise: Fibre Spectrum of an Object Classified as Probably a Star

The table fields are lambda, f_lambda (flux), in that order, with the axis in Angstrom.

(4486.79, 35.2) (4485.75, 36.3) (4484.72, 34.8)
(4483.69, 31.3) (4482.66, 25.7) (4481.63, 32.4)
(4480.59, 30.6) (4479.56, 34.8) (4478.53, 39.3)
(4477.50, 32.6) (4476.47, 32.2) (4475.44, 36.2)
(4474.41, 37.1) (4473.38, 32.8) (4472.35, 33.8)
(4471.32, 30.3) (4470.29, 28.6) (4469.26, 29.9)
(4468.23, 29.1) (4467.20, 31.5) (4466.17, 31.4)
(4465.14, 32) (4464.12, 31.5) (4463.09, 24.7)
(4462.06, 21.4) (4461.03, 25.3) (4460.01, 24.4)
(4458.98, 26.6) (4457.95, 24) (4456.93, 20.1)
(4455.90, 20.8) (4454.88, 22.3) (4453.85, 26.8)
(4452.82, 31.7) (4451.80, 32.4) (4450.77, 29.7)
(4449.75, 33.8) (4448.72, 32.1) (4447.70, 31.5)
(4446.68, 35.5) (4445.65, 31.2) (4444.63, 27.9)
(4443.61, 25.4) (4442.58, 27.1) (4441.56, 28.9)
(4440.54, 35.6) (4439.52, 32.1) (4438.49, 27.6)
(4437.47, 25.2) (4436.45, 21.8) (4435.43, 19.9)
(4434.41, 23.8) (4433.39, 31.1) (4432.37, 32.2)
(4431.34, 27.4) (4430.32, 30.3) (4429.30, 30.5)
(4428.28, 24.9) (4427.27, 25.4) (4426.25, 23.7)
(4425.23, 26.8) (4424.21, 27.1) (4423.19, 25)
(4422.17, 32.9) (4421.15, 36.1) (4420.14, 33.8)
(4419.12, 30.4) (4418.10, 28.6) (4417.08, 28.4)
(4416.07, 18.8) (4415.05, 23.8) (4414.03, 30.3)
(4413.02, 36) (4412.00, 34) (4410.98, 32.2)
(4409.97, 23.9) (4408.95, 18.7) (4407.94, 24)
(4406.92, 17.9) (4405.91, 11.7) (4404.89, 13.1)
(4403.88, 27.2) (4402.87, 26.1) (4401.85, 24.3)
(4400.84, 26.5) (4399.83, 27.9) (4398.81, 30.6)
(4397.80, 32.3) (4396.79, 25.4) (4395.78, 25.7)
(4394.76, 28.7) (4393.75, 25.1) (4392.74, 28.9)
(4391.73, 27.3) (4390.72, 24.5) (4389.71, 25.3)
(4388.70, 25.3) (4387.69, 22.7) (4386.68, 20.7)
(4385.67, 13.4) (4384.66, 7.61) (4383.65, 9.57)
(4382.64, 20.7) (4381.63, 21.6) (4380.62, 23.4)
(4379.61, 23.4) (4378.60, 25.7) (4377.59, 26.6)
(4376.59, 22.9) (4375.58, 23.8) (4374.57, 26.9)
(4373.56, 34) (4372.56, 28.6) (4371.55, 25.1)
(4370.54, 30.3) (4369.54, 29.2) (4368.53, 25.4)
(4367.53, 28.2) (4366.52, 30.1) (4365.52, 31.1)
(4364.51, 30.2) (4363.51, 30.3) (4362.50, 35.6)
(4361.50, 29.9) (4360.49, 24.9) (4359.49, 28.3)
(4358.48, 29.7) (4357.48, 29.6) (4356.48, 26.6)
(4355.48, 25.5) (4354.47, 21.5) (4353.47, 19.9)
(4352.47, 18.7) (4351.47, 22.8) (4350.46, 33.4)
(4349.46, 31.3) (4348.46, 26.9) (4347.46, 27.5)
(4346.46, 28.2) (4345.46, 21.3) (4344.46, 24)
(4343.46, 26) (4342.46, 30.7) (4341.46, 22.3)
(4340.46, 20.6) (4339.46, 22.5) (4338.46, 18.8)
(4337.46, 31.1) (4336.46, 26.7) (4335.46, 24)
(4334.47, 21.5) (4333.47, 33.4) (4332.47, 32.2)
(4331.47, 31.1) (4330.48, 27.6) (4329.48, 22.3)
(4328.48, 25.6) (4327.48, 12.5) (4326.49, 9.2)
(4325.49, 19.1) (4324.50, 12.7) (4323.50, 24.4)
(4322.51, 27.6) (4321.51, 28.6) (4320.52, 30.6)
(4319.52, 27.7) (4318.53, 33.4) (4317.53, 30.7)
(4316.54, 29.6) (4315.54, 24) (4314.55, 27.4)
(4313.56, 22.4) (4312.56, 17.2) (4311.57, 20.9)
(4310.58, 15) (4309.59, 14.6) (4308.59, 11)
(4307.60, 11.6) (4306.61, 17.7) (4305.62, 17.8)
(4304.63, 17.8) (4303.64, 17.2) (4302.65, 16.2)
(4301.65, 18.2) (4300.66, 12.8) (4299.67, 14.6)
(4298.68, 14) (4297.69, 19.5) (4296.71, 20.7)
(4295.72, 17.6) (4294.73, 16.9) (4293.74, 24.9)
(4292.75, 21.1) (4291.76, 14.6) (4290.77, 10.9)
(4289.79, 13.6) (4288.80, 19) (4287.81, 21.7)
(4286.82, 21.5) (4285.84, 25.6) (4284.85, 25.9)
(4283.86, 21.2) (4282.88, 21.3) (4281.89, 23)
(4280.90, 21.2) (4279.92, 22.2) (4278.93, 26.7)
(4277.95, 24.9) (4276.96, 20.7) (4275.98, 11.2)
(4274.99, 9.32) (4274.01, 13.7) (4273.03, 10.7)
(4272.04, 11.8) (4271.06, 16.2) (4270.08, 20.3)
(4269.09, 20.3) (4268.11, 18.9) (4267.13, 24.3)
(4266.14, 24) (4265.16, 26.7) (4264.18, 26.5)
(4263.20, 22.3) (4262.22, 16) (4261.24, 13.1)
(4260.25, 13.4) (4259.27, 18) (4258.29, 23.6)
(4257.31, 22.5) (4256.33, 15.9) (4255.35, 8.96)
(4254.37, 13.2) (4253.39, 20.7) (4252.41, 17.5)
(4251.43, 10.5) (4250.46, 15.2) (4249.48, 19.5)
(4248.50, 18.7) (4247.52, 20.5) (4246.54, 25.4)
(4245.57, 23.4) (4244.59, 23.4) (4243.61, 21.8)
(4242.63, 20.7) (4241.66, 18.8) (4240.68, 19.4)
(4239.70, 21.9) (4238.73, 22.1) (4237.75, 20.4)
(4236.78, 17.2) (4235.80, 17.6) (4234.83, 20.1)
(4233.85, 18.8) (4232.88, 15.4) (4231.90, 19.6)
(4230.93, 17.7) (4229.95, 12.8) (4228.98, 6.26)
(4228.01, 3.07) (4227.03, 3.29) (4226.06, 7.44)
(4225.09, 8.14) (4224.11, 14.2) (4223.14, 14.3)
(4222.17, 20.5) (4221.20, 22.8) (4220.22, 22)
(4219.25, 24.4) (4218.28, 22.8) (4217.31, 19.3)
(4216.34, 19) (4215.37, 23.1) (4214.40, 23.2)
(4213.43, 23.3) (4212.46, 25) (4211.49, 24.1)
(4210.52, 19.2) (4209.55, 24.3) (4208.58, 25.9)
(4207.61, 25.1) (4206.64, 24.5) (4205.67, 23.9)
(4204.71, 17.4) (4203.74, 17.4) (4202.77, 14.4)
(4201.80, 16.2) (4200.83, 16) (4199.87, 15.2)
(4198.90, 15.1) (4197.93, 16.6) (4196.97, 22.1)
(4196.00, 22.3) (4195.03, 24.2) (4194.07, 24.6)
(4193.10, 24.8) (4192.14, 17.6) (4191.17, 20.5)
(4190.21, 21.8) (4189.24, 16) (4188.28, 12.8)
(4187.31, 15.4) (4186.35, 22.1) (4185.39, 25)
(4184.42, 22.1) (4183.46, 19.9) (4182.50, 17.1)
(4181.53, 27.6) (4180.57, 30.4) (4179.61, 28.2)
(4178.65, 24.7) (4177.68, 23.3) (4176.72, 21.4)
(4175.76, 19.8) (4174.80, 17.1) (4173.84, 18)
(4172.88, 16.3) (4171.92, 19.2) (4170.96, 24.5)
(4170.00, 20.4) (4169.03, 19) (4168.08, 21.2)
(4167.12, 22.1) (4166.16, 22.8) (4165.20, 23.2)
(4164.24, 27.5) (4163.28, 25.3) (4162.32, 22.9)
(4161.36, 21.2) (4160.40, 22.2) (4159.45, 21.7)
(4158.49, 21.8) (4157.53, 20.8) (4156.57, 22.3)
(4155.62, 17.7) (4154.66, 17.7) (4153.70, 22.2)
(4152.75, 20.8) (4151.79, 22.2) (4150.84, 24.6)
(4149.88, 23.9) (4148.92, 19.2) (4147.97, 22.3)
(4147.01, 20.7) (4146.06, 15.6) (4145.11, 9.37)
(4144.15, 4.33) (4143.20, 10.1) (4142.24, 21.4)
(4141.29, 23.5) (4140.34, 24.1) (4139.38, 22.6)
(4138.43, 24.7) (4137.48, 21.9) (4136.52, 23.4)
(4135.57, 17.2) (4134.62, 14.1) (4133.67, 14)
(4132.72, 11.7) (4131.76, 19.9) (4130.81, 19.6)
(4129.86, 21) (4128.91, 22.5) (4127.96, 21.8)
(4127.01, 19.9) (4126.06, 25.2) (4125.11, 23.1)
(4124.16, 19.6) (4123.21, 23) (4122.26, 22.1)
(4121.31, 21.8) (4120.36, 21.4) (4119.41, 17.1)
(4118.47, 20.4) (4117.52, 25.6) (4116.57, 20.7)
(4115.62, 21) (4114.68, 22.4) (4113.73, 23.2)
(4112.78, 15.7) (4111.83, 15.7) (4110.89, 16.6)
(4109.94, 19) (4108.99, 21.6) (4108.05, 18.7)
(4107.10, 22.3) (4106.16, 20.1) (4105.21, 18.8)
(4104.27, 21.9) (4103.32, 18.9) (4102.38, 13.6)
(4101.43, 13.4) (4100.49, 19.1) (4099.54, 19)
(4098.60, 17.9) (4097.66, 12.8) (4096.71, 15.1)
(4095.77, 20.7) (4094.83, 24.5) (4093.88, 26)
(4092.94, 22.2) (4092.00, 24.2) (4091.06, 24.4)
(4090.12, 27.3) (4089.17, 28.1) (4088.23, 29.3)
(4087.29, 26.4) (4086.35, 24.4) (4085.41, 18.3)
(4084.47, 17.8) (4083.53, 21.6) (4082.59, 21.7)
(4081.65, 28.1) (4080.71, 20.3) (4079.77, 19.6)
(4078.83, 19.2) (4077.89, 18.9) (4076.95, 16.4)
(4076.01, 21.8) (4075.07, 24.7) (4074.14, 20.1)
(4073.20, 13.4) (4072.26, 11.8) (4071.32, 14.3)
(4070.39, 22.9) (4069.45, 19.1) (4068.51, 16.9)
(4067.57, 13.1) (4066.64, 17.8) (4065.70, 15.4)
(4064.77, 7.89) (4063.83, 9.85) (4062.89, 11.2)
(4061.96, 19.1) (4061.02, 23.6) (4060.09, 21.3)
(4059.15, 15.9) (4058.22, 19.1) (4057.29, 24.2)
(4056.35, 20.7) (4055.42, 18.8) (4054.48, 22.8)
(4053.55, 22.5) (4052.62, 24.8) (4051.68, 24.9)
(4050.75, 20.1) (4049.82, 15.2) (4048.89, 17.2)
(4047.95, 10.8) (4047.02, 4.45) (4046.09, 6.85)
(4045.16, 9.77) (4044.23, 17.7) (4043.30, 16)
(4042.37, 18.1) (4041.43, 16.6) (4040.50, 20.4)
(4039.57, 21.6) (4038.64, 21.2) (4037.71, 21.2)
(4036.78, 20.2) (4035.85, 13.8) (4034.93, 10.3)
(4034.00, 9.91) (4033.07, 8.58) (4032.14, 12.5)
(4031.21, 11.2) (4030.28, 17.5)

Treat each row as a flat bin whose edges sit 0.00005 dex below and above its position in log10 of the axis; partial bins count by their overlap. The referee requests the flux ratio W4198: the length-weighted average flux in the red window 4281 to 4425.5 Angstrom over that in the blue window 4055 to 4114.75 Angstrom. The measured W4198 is 1.2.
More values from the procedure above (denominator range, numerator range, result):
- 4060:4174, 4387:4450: 1.36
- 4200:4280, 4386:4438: 1.42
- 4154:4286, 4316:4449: 1.33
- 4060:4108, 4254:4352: 1.08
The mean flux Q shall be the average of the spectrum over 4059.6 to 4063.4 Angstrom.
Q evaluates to 18.7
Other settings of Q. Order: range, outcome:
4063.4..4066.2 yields 11.1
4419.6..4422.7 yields 34.2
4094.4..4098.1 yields 18.2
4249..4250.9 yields 17.4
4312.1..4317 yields 24.1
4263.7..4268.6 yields 24.1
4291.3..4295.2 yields 19.4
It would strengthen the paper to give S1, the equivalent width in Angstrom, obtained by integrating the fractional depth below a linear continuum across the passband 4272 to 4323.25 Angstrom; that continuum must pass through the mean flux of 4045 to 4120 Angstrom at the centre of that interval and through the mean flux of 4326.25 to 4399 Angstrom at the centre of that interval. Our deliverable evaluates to 8.8 Angstrom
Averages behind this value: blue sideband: 19.2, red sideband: 25.4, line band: 19.9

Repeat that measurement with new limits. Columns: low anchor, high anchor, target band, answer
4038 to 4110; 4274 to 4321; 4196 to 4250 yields 2.1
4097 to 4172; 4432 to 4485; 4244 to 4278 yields 7.8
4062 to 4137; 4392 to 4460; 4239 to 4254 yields 2.1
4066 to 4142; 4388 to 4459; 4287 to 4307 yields 5.8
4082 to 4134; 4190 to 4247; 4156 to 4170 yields -1.7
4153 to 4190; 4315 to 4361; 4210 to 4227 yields 2.5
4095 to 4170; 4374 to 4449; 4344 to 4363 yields -1.4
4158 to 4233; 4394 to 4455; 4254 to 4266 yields 1.9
